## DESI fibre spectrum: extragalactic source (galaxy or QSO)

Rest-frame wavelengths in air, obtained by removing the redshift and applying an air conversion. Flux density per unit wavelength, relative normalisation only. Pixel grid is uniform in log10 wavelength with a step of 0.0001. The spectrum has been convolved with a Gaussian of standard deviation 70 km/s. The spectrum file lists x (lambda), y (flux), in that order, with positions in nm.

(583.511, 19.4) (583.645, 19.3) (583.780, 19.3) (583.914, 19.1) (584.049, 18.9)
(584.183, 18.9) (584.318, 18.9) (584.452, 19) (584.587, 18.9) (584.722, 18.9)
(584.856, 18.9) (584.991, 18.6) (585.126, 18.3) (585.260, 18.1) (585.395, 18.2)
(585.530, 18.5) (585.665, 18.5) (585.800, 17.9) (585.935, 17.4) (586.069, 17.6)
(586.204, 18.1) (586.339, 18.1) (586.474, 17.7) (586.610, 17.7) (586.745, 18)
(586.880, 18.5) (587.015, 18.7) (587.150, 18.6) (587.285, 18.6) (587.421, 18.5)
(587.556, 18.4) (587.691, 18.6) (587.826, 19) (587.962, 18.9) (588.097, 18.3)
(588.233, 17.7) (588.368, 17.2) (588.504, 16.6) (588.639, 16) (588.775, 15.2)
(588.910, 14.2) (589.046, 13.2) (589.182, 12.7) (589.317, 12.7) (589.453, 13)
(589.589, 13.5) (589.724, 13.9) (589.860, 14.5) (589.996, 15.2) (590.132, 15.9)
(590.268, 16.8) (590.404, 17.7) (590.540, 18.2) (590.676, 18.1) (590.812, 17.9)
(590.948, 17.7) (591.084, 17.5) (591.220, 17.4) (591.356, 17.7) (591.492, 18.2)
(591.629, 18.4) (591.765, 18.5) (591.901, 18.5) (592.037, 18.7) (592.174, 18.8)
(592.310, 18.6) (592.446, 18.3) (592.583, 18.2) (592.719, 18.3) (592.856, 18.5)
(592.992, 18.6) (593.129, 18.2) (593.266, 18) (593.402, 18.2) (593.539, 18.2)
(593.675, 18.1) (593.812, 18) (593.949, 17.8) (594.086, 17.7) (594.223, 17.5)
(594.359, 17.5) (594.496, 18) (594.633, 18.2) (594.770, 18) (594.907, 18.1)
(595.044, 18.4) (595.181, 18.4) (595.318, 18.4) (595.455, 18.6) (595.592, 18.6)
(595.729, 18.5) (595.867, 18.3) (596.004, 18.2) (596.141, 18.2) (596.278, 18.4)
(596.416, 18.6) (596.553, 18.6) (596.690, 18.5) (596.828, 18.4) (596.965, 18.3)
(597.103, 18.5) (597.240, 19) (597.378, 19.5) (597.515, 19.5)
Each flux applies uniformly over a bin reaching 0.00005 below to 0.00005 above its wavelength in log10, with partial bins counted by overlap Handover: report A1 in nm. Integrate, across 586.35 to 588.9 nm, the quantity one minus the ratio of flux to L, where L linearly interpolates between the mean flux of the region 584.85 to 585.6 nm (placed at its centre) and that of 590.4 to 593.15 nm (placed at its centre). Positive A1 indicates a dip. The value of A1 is 0.07 nm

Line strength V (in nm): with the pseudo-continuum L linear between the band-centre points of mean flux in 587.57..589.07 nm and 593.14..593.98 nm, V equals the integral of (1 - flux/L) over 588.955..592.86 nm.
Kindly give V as 0.178 nm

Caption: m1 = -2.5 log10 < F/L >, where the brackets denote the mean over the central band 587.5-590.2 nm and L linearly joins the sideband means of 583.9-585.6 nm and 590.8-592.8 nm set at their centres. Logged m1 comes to 0.17 mag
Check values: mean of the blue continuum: 18.7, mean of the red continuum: 18.2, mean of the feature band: 15.7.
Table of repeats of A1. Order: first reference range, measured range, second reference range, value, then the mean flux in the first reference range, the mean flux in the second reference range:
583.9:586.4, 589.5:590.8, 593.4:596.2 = 0.16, 18.5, 18.1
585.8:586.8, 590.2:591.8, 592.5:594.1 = 0.02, 17.8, 18.2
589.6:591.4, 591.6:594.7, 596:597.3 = -0.13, 16.7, 18.5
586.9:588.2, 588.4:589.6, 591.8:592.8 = 0.28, 18.6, 18.5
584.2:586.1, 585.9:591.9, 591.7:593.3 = 0.48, 18.4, 18.4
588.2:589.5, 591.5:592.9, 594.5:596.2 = -0.16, 14.8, 18.3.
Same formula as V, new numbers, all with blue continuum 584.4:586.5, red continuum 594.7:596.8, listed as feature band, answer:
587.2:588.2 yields -0.01 nm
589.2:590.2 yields 0.23 nm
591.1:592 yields 0.01 nm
